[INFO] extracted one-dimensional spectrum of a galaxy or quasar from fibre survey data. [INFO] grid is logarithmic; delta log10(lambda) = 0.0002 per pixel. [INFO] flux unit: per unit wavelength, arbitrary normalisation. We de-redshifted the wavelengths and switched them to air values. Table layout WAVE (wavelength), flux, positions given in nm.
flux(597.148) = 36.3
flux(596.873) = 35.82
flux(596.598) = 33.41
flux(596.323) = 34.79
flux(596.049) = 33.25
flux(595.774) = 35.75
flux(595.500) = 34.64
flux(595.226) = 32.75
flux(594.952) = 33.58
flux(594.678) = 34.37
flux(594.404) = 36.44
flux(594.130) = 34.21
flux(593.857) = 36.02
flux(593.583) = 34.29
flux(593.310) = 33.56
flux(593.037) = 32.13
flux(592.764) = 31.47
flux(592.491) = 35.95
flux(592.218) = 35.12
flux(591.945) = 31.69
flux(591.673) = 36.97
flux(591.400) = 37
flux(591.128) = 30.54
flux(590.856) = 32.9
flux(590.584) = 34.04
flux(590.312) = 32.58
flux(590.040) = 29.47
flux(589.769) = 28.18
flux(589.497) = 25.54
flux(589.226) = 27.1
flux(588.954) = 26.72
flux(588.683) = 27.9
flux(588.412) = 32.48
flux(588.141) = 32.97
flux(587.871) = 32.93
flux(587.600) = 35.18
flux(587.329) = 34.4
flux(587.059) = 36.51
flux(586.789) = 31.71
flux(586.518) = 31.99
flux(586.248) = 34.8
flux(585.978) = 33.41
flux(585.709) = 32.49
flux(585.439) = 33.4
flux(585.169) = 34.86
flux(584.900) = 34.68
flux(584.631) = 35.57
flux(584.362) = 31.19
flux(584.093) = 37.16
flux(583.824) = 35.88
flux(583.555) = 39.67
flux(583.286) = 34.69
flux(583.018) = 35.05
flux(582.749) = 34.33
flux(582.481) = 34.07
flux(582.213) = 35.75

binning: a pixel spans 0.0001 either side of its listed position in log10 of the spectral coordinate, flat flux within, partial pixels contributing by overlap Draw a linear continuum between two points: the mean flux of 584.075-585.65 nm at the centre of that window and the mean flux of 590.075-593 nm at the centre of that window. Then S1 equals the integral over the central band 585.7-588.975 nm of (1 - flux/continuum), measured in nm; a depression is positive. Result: 0.12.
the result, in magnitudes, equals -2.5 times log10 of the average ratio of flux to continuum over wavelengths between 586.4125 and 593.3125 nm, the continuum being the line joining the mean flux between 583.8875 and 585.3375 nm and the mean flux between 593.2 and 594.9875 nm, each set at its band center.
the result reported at 0.08 mag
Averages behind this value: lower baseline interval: 34.7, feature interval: 32.2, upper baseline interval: 34.7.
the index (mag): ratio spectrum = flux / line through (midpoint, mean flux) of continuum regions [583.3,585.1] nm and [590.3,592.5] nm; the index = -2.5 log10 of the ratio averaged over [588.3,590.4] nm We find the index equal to 0.203 mag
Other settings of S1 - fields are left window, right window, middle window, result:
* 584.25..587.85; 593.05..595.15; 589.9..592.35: 0.06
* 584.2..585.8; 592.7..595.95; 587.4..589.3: 0.16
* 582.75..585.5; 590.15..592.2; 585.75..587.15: 0.05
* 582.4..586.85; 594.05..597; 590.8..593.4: 0.05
